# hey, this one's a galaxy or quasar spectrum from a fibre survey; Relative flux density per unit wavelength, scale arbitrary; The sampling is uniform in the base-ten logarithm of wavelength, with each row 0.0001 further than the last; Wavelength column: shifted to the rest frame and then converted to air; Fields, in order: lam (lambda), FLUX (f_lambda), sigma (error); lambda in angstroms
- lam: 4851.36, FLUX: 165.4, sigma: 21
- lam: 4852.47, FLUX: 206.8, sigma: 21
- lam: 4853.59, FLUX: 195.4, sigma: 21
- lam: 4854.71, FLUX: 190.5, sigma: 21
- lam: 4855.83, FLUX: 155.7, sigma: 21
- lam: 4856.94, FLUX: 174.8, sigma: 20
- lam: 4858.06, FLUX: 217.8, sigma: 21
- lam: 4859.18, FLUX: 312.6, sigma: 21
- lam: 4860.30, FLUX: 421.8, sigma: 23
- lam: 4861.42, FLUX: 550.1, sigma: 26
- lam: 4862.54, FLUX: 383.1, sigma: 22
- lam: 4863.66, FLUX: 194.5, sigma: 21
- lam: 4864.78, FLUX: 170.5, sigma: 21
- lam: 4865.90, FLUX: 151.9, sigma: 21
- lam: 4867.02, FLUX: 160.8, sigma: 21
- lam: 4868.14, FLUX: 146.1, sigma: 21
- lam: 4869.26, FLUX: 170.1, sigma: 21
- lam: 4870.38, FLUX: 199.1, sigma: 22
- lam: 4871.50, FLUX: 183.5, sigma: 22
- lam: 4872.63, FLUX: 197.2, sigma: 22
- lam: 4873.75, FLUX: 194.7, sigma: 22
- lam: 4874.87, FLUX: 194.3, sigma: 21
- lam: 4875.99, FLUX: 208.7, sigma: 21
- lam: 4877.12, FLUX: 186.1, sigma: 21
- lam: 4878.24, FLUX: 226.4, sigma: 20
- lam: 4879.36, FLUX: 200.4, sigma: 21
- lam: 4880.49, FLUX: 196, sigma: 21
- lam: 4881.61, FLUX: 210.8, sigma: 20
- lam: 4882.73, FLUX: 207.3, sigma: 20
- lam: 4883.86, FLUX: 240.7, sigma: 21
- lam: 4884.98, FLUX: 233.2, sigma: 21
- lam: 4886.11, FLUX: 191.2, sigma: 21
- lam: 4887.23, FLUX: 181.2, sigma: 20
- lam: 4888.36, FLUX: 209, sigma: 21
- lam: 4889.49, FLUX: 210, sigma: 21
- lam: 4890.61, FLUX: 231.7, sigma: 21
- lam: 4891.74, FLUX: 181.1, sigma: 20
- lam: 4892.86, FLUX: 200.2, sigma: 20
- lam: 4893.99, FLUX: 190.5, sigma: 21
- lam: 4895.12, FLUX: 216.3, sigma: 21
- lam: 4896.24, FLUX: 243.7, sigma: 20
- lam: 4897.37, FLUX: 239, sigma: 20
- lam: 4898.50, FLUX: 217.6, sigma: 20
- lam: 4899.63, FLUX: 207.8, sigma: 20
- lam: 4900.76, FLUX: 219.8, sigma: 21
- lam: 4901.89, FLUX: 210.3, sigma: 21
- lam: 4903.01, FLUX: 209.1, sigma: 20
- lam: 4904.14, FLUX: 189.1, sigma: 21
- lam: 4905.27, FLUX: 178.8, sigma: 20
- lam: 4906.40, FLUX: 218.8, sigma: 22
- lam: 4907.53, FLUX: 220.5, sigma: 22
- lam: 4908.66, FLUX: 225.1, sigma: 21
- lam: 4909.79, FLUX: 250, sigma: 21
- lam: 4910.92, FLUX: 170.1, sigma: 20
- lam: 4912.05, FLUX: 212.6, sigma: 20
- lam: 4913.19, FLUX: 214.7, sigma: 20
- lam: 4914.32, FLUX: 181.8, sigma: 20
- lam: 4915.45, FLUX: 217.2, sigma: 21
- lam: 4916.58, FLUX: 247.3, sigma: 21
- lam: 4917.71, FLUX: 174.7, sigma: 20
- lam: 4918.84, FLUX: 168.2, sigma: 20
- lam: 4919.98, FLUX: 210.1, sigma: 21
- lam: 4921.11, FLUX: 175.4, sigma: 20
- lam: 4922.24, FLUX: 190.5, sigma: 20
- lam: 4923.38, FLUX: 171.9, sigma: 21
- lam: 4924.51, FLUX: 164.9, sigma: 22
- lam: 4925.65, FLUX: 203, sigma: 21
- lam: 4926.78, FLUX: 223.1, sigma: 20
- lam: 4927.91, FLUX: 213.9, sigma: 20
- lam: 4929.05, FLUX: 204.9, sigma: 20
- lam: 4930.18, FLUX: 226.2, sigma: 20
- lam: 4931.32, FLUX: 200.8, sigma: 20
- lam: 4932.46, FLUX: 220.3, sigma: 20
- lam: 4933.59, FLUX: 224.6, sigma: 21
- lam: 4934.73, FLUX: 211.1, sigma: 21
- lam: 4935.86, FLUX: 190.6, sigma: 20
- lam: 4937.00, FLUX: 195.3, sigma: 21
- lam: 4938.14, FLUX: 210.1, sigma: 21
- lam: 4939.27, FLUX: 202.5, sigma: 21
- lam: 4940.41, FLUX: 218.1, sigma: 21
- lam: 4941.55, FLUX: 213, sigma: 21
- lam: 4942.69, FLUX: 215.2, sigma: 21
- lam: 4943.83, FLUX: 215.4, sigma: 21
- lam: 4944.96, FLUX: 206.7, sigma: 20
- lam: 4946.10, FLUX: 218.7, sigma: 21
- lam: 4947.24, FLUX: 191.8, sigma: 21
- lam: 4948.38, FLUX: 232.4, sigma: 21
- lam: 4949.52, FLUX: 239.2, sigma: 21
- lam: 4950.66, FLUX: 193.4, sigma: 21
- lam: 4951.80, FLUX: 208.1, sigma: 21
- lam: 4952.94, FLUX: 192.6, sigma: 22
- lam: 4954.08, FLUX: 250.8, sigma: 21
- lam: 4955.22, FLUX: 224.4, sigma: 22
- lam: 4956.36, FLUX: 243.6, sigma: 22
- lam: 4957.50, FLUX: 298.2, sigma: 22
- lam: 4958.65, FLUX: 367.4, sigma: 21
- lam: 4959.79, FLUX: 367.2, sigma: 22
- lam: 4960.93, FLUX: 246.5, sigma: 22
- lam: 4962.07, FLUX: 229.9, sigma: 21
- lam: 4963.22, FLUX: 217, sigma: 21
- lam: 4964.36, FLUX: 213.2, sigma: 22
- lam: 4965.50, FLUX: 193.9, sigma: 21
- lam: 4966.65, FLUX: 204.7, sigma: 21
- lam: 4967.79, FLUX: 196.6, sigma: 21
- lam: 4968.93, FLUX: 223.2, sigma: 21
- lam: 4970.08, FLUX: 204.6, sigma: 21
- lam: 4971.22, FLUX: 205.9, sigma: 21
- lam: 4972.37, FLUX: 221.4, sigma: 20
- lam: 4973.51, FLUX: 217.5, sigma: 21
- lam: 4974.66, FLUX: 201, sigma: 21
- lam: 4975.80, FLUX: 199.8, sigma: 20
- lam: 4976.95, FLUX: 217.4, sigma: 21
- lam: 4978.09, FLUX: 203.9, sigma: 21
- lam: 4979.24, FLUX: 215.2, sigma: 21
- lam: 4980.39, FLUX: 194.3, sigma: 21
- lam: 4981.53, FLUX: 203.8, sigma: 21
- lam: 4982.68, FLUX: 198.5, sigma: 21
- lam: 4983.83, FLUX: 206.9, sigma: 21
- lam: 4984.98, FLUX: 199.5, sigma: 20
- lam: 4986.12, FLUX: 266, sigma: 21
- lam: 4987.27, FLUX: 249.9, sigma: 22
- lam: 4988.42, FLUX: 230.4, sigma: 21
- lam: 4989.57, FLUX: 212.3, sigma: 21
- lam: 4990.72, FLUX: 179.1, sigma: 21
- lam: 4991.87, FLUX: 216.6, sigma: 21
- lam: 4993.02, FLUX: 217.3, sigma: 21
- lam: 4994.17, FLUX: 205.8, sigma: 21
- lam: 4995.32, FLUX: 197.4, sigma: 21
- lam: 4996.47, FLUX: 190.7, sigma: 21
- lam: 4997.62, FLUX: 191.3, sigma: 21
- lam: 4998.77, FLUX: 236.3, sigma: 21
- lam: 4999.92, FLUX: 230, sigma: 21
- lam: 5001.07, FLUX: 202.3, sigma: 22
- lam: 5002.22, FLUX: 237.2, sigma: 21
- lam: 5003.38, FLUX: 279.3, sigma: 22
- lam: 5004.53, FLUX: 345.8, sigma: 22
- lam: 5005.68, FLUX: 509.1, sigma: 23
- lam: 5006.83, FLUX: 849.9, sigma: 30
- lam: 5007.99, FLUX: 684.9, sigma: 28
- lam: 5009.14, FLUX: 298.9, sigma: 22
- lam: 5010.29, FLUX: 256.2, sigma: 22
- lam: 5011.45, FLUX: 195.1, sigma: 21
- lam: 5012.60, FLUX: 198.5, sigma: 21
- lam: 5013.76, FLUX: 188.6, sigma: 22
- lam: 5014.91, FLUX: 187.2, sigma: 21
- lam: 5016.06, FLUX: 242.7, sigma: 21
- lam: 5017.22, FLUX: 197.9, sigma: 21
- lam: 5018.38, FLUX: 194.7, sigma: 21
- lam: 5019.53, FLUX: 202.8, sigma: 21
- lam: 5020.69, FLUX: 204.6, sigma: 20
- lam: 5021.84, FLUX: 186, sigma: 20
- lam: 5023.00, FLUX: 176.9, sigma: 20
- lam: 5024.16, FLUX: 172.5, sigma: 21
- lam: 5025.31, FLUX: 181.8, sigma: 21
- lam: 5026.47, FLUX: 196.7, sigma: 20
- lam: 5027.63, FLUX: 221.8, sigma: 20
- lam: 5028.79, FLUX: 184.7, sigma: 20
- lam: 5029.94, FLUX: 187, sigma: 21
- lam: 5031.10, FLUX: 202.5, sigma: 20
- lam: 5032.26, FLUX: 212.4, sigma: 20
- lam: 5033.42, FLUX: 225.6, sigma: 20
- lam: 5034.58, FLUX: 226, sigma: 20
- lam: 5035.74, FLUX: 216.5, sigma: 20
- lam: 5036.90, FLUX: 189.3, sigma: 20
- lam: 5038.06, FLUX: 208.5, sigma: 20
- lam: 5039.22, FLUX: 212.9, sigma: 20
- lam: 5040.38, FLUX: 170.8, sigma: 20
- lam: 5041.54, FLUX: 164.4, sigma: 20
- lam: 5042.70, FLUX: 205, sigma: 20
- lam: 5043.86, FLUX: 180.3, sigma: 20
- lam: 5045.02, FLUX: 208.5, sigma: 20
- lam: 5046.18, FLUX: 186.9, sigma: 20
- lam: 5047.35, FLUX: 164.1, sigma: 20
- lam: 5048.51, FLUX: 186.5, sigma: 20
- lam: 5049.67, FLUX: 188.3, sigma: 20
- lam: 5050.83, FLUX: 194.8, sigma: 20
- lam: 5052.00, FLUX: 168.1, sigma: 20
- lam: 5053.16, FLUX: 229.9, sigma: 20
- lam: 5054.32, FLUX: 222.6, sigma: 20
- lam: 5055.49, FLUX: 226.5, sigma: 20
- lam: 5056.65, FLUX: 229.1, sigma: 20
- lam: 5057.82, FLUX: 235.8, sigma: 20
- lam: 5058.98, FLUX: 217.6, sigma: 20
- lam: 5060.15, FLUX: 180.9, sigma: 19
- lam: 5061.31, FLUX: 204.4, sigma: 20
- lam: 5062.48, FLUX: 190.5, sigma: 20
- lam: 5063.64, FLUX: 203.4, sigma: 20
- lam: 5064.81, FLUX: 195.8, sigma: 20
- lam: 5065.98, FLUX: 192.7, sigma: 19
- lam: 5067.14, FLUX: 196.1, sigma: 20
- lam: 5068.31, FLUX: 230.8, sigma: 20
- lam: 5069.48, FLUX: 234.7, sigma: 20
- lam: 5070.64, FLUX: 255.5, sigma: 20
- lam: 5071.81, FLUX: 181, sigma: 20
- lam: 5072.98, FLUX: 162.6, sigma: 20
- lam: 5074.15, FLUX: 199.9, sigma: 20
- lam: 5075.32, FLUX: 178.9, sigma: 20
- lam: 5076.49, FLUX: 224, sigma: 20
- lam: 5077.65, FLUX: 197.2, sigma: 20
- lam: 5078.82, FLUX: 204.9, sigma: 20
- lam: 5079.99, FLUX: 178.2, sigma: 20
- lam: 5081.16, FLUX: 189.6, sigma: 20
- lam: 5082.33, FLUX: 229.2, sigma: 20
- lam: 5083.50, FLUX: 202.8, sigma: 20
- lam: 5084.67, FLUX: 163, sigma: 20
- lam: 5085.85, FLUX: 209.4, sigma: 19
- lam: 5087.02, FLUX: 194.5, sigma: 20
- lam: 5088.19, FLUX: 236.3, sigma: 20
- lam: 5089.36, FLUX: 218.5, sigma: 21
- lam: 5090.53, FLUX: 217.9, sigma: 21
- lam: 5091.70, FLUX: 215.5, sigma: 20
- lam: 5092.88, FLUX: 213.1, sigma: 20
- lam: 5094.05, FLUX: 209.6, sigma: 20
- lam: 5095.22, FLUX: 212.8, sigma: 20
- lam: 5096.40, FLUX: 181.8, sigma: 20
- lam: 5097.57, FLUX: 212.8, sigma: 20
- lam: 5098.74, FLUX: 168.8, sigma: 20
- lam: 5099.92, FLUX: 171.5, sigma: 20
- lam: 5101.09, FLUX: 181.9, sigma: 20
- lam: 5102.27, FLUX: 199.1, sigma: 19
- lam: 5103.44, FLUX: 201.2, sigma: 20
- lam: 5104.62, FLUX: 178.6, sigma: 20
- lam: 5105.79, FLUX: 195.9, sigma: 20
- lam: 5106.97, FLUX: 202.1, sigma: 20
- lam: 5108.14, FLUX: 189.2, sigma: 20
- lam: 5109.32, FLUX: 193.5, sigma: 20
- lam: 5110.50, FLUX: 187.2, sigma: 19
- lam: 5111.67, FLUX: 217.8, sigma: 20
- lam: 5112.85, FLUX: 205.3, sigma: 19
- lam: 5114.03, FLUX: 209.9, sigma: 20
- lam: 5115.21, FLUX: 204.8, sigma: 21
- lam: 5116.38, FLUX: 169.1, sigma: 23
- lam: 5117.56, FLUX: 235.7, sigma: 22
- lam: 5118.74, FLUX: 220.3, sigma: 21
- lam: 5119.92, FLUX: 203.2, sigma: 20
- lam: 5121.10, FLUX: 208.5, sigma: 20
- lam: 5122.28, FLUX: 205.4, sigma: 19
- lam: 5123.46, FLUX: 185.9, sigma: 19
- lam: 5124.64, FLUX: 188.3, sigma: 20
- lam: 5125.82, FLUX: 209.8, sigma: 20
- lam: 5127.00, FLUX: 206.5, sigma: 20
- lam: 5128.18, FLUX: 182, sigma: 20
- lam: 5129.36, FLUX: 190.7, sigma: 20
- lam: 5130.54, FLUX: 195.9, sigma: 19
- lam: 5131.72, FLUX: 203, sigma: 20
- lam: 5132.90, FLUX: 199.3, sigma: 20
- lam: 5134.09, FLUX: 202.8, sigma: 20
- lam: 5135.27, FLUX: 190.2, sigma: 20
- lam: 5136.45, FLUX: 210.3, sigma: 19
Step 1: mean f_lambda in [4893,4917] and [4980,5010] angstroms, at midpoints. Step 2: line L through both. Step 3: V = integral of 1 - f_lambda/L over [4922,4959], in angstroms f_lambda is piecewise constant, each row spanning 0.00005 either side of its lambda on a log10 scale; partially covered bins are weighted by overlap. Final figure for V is 3.43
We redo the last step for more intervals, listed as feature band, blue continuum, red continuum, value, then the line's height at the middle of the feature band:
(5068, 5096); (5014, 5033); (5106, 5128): -0.86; 200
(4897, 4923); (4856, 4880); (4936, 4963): 2.84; 231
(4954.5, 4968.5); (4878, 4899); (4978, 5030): -1.04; 233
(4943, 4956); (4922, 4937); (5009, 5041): -0.81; 203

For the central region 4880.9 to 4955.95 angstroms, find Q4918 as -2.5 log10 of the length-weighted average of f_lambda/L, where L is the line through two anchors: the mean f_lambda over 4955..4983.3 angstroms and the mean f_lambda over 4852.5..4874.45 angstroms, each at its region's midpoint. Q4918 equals 0.10 mag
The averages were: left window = 229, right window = 228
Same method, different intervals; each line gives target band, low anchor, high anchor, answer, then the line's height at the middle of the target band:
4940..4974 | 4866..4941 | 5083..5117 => -0.14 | 202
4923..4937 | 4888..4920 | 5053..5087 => 0.02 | 209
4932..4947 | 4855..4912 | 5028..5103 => 0.01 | 213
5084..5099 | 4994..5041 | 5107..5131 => 0.04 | 213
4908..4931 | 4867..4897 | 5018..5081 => -0.01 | 201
